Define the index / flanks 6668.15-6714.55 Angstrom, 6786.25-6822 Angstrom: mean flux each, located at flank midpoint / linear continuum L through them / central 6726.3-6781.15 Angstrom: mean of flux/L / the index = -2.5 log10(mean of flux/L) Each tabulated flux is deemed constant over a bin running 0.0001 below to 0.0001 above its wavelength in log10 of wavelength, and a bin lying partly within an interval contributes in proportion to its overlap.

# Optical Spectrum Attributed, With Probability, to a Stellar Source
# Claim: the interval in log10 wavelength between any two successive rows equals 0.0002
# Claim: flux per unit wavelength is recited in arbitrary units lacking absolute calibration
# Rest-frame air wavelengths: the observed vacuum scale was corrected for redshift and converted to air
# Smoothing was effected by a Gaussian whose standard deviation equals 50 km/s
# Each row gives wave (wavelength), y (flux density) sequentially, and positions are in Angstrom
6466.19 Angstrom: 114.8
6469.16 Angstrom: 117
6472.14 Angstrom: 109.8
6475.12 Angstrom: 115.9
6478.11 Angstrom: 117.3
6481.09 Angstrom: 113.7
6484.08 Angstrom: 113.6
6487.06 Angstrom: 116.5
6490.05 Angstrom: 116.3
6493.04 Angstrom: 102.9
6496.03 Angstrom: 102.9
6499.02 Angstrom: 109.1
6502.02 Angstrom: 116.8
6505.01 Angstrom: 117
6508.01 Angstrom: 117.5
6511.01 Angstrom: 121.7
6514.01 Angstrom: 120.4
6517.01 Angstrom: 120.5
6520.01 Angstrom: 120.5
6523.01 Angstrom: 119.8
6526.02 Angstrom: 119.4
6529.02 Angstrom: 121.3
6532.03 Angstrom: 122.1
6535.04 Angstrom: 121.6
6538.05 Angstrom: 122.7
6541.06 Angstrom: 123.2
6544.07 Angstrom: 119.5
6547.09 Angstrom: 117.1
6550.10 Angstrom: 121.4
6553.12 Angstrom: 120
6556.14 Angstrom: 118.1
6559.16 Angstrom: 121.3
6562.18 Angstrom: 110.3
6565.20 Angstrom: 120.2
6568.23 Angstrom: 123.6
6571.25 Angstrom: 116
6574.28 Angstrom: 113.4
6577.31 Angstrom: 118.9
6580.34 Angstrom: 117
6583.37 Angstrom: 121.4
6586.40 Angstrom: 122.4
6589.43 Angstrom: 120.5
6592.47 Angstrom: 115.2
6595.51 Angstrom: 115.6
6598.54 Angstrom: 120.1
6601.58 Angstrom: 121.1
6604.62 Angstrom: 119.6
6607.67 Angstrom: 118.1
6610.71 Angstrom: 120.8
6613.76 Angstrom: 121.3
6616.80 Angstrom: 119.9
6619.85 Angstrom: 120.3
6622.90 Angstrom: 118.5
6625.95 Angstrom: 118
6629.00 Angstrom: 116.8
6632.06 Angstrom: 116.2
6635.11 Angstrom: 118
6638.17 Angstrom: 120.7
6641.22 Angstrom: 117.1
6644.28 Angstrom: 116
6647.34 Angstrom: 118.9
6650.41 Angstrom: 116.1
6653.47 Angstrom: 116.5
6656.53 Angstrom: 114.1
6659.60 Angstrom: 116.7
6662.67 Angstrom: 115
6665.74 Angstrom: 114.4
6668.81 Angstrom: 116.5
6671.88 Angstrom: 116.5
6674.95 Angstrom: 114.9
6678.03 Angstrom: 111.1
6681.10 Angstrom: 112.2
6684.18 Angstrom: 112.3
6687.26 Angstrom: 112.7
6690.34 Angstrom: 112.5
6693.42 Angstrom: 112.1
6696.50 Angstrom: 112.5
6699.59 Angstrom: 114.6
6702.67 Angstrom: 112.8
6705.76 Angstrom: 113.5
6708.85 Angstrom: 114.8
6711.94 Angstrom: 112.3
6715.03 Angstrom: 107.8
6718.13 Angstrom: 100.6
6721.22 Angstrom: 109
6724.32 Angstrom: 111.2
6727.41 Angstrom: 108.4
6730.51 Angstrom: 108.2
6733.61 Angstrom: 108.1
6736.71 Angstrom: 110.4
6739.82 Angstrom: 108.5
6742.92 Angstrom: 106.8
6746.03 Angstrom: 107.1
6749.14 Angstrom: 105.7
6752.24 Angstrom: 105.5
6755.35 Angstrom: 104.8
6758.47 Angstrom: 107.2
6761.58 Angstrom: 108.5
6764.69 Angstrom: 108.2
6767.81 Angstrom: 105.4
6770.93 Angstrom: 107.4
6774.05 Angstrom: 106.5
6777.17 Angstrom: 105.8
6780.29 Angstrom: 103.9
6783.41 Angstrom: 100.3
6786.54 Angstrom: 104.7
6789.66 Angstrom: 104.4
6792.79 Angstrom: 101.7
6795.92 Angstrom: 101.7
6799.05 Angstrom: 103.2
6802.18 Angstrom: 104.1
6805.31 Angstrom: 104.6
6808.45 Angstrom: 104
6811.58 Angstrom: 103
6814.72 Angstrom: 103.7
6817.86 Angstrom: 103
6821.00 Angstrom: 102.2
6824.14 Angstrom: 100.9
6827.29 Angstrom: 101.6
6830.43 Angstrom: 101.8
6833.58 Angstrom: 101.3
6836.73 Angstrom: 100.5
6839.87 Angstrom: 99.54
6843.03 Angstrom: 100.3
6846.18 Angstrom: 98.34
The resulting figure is 0.01 mag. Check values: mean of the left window 113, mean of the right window 103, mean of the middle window 107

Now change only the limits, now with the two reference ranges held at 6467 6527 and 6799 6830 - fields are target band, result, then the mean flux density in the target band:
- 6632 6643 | -0.080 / 118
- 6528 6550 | -0.068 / 121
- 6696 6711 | -0.062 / 114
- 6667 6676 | -0.072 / 116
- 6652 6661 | -0.064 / 116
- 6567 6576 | -0.047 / 118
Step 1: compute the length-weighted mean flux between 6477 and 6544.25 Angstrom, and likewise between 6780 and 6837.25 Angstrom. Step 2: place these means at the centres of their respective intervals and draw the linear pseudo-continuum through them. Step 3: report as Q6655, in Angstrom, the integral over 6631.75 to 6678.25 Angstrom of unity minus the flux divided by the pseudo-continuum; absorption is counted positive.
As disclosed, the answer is -2.6 Angstrom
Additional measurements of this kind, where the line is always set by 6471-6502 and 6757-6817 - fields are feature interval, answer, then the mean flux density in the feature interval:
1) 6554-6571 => -1.3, 119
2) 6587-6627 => -3.7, 119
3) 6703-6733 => -0.9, 110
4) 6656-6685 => -1.9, 114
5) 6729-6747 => -0.4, 108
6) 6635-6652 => -1.5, 118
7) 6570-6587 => -1.3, 118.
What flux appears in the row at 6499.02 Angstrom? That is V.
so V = 109.1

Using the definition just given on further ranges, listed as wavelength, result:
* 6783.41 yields 100.3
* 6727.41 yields 108.4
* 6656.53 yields 114.1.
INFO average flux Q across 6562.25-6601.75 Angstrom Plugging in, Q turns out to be 118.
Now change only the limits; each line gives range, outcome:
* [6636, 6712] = 115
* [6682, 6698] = 112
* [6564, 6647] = 119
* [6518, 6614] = 119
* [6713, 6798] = 106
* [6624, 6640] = 118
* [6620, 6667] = 117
